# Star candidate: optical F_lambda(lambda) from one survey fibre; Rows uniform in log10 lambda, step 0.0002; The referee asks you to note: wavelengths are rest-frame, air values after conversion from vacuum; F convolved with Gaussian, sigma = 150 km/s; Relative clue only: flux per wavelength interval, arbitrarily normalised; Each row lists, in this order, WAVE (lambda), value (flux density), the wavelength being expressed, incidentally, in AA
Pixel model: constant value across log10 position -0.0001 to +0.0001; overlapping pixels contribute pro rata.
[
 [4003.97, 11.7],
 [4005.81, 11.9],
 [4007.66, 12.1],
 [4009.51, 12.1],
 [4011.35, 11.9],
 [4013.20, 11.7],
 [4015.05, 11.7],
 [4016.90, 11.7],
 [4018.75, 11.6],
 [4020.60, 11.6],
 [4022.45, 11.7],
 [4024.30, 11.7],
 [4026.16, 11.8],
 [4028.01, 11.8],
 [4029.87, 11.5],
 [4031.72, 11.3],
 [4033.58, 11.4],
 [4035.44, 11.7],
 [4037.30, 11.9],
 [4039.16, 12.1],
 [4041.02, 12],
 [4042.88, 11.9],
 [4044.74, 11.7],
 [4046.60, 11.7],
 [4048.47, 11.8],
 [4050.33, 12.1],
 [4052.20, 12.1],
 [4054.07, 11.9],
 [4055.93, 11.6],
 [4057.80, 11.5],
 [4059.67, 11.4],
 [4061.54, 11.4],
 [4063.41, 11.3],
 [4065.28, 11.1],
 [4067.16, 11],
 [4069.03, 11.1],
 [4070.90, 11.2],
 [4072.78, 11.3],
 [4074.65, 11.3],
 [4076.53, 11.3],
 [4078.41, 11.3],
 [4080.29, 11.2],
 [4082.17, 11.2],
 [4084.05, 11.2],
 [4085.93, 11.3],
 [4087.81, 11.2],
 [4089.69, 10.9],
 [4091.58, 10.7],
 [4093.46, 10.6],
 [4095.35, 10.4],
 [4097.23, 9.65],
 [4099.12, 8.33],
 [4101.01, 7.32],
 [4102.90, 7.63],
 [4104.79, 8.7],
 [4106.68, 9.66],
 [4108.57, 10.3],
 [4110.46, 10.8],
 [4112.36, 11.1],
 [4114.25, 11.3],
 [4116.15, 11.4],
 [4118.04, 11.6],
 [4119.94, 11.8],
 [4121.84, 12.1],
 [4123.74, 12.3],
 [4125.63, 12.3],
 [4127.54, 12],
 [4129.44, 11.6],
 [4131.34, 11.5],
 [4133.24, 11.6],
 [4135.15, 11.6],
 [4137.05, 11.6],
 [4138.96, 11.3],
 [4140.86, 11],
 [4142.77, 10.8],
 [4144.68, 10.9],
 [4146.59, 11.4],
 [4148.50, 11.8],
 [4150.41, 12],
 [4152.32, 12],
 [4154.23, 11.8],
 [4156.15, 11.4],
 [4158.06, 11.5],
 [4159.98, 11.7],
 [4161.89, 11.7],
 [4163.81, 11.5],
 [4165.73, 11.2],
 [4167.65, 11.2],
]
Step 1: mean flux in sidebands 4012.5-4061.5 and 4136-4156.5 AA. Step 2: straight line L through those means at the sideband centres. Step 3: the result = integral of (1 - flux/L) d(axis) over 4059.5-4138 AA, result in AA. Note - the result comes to 4.45 AA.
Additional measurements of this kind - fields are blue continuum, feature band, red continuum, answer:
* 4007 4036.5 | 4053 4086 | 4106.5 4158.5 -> 0.8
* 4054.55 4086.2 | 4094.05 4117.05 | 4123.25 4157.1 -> 3.5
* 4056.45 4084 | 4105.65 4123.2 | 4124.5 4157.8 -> 0.5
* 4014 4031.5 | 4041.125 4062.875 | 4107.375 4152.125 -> -0.2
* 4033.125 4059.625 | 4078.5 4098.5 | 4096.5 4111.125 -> -2.2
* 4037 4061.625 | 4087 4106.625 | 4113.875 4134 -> 3.8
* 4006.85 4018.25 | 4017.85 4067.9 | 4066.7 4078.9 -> -0.5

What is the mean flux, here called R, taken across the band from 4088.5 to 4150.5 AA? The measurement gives 10.8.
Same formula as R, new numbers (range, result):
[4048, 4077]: 11.5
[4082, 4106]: 9.89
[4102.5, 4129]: 11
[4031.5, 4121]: 11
